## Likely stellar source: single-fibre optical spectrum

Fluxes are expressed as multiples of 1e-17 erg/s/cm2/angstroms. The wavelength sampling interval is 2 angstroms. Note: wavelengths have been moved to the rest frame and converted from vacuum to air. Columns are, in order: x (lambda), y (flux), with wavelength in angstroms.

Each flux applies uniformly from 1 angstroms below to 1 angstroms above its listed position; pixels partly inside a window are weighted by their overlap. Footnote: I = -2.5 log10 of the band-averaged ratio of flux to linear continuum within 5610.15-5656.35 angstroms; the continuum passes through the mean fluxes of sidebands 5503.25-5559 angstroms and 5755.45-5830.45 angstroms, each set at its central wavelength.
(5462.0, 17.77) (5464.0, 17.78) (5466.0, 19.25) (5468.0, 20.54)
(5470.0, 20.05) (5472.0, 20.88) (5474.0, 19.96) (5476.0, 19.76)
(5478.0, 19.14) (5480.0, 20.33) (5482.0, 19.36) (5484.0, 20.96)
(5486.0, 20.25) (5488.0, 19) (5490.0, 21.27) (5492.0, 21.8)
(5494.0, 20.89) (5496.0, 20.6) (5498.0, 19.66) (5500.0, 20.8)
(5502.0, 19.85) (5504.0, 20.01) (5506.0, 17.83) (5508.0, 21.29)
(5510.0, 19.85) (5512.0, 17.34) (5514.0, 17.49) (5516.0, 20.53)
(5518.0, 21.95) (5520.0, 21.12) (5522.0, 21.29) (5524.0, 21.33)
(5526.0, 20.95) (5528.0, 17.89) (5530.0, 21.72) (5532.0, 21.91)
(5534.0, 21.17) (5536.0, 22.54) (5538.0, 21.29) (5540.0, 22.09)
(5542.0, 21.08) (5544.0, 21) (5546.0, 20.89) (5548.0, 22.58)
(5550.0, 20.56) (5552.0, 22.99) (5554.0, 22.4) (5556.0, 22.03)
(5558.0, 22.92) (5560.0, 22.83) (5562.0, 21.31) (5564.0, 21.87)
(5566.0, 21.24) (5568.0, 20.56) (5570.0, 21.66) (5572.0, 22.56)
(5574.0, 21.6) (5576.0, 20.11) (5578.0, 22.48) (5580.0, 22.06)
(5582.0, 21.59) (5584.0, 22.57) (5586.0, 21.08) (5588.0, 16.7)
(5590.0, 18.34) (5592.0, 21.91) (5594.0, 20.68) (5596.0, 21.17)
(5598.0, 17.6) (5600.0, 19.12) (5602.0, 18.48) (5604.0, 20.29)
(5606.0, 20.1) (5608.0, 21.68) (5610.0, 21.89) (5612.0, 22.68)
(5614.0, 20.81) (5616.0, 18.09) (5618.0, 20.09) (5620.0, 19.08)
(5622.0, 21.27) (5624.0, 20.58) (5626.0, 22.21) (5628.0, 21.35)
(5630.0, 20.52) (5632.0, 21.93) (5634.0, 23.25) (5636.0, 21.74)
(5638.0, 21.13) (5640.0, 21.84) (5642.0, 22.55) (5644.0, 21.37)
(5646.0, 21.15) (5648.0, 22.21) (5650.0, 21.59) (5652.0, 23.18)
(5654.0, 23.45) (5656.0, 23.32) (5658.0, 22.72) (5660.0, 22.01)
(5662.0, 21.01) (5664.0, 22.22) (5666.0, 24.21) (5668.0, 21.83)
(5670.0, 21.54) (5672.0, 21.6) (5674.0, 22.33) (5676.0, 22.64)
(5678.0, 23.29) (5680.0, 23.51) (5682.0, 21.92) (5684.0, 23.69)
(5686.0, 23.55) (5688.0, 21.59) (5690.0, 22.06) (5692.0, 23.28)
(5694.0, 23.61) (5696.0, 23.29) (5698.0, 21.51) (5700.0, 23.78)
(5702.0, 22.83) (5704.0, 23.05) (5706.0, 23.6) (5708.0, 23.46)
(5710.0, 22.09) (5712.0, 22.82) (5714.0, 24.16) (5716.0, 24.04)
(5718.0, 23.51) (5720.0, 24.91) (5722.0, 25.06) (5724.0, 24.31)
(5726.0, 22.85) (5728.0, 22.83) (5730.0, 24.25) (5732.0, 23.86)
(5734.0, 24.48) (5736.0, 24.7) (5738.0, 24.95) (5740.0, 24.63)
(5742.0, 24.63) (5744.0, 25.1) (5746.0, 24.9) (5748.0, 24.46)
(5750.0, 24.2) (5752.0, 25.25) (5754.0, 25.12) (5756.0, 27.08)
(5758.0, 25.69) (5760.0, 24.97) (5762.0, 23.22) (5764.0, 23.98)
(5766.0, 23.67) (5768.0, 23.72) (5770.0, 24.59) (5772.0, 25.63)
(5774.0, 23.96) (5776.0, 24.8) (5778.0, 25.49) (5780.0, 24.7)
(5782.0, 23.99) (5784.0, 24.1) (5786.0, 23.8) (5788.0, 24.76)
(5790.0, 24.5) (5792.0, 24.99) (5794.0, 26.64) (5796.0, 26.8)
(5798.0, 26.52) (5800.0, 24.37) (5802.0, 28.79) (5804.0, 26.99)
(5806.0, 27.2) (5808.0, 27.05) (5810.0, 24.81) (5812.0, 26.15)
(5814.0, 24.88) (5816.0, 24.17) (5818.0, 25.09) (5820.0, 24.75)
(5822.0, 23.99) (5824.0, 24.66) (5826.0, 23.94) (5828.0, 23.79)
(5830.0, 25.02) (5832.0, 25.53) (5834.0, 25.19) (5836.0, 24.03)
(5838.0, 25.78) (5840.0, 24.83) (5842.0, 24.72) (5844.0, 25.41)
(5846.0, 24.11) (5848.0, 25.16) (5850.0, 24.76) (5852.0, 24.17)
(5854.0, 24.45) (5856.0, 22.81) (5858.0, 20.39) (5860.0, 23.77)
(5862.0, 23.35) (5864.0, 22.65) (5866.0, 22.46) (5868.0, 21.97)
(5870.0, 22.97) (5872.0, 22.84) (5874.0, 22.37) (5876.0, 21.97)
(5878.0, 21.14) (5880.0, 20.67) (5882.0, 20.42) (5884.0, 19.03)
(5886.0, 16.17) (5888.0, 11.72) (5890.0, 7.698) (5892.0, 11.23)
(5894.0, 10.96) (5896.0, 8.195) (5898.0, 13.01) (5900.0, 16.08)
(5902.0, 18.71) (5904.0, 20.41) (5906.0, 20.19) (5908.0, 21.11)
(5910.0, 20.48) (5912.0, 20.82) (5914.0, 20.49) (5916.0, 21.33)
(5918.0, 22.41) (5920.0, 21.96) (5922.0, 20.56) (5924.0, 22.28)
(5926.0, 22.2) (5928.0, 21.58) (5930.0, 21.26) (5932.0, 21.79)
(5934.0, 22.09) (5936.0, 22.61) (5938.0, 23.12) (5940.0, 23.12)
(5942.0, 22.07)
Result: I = 0.05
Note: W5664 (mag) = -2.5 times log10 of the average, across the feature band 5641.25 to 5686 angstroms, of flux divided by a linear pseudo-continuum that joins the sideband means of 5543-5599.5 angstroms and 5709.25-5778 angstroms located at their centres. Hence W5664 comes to 0.02 mag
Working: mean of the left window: 21.2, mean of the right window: 24.4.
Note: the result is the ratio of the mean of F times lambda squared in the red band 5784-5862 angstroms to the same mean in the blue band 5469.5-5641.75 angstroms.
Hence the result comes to 1.32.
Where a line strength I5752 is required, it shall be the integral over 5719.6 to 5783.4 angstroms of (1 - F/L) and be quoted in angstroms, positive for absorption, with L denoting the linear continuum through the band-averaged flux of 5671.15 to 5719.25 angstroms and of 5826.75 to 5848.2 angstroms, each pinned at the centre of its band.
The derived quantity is -2.3 angstroms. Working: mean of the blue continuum 23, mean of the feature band 24.6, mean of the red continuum 24.8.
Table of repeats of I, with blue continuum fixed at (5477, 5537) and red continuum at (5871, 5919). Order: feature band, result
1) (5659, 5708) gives -0.18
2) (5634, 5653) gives -0.13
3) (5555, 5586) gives -0.10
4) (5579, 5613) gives -0.04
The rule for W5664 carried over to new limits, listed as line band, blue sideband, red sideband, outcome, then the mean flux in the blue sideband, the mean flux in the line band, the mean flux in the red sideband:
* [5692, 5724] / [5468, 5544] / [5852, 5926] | -0.18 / 20.4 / 23.5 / 19.5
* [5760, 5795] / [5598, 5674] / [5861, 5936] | -0.20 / 21.4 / 24.5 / 19.4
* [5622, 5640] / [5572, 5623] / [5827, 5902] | -0.05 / 20.5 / 21.6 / 20.8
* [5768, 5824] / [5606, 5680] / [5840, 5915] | -0.22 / 21.8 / 25.3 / 20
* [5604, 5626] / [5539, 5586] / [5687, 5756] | 0.09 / 21.8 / 20.7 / 23.8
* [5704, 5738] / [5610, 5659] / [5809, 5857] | -0.04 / 21.6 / 23.8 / 24.7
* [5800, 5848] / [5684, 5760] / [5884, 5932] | -0.22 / 23.9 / 25.2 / 18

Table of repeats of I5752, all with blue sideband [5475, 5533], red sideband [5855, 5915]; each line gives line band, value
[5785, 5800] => -4.82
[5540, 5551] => -0.68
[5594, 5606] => 0.22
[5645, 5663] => -2.39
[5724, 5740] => -3.83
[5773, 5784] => -3.03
